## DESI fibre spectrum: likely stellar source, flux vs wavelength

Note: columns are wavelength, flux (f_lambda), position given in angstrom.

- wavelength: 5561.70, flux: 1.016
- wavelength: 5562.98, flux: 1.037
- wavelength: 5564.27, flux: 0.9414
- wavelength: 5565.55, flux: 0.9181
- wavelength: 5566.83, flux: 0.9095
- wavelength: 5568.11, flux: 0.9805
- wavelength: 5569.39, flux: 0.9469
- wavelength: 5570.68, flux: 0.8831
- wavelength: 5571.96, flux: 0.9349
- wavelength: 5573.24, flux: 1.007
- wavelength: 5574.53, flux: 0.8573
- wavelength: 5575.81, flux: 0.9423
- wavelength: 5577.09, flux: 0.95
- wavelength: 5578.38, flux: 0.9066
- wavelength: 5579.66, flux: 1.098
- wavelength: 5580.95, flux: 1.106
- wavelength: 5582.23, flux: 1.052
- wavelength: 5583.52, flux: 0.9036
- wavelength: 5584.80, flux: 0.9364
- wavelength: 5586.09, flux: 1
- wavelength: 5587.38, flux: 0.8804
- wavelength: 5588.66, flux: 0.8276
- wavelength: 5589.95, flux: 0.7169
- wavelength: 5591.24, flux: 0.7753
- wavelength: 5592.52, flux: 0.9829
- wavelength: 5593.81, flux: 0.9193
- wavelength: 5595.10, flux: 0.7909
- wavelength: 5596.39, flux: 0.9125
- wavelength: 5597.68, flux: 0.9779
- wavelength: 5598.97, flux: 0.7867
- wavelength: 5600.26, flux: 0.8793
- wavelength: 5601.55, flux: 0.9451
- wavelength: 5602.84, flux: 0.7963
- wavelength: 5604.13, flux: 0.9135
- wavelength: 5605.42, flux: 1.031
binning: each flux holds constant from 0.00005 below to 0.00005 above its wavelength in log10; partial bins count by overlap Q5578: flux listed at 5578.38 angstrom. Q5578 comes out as 0.9066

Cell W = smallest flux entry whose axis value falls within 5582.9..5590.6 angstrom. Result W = 0.7169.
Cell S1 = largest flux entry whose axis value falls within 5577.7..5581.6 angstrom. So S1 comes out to 1.106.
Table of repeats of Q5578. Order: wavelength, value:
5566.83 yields 0.9095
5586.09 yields 1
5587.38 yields 0.8804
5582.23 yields 1.052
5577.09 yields 0.95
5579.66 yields 1.098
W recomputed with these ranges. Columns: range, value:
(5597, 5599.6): 0.7867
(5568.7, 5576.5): 0.8573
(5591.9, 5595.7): 0.7909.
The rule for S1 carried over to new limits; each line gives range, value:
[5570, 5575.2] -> 1.007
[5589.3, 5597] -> 0.9829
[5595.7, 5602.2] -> 0.9779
